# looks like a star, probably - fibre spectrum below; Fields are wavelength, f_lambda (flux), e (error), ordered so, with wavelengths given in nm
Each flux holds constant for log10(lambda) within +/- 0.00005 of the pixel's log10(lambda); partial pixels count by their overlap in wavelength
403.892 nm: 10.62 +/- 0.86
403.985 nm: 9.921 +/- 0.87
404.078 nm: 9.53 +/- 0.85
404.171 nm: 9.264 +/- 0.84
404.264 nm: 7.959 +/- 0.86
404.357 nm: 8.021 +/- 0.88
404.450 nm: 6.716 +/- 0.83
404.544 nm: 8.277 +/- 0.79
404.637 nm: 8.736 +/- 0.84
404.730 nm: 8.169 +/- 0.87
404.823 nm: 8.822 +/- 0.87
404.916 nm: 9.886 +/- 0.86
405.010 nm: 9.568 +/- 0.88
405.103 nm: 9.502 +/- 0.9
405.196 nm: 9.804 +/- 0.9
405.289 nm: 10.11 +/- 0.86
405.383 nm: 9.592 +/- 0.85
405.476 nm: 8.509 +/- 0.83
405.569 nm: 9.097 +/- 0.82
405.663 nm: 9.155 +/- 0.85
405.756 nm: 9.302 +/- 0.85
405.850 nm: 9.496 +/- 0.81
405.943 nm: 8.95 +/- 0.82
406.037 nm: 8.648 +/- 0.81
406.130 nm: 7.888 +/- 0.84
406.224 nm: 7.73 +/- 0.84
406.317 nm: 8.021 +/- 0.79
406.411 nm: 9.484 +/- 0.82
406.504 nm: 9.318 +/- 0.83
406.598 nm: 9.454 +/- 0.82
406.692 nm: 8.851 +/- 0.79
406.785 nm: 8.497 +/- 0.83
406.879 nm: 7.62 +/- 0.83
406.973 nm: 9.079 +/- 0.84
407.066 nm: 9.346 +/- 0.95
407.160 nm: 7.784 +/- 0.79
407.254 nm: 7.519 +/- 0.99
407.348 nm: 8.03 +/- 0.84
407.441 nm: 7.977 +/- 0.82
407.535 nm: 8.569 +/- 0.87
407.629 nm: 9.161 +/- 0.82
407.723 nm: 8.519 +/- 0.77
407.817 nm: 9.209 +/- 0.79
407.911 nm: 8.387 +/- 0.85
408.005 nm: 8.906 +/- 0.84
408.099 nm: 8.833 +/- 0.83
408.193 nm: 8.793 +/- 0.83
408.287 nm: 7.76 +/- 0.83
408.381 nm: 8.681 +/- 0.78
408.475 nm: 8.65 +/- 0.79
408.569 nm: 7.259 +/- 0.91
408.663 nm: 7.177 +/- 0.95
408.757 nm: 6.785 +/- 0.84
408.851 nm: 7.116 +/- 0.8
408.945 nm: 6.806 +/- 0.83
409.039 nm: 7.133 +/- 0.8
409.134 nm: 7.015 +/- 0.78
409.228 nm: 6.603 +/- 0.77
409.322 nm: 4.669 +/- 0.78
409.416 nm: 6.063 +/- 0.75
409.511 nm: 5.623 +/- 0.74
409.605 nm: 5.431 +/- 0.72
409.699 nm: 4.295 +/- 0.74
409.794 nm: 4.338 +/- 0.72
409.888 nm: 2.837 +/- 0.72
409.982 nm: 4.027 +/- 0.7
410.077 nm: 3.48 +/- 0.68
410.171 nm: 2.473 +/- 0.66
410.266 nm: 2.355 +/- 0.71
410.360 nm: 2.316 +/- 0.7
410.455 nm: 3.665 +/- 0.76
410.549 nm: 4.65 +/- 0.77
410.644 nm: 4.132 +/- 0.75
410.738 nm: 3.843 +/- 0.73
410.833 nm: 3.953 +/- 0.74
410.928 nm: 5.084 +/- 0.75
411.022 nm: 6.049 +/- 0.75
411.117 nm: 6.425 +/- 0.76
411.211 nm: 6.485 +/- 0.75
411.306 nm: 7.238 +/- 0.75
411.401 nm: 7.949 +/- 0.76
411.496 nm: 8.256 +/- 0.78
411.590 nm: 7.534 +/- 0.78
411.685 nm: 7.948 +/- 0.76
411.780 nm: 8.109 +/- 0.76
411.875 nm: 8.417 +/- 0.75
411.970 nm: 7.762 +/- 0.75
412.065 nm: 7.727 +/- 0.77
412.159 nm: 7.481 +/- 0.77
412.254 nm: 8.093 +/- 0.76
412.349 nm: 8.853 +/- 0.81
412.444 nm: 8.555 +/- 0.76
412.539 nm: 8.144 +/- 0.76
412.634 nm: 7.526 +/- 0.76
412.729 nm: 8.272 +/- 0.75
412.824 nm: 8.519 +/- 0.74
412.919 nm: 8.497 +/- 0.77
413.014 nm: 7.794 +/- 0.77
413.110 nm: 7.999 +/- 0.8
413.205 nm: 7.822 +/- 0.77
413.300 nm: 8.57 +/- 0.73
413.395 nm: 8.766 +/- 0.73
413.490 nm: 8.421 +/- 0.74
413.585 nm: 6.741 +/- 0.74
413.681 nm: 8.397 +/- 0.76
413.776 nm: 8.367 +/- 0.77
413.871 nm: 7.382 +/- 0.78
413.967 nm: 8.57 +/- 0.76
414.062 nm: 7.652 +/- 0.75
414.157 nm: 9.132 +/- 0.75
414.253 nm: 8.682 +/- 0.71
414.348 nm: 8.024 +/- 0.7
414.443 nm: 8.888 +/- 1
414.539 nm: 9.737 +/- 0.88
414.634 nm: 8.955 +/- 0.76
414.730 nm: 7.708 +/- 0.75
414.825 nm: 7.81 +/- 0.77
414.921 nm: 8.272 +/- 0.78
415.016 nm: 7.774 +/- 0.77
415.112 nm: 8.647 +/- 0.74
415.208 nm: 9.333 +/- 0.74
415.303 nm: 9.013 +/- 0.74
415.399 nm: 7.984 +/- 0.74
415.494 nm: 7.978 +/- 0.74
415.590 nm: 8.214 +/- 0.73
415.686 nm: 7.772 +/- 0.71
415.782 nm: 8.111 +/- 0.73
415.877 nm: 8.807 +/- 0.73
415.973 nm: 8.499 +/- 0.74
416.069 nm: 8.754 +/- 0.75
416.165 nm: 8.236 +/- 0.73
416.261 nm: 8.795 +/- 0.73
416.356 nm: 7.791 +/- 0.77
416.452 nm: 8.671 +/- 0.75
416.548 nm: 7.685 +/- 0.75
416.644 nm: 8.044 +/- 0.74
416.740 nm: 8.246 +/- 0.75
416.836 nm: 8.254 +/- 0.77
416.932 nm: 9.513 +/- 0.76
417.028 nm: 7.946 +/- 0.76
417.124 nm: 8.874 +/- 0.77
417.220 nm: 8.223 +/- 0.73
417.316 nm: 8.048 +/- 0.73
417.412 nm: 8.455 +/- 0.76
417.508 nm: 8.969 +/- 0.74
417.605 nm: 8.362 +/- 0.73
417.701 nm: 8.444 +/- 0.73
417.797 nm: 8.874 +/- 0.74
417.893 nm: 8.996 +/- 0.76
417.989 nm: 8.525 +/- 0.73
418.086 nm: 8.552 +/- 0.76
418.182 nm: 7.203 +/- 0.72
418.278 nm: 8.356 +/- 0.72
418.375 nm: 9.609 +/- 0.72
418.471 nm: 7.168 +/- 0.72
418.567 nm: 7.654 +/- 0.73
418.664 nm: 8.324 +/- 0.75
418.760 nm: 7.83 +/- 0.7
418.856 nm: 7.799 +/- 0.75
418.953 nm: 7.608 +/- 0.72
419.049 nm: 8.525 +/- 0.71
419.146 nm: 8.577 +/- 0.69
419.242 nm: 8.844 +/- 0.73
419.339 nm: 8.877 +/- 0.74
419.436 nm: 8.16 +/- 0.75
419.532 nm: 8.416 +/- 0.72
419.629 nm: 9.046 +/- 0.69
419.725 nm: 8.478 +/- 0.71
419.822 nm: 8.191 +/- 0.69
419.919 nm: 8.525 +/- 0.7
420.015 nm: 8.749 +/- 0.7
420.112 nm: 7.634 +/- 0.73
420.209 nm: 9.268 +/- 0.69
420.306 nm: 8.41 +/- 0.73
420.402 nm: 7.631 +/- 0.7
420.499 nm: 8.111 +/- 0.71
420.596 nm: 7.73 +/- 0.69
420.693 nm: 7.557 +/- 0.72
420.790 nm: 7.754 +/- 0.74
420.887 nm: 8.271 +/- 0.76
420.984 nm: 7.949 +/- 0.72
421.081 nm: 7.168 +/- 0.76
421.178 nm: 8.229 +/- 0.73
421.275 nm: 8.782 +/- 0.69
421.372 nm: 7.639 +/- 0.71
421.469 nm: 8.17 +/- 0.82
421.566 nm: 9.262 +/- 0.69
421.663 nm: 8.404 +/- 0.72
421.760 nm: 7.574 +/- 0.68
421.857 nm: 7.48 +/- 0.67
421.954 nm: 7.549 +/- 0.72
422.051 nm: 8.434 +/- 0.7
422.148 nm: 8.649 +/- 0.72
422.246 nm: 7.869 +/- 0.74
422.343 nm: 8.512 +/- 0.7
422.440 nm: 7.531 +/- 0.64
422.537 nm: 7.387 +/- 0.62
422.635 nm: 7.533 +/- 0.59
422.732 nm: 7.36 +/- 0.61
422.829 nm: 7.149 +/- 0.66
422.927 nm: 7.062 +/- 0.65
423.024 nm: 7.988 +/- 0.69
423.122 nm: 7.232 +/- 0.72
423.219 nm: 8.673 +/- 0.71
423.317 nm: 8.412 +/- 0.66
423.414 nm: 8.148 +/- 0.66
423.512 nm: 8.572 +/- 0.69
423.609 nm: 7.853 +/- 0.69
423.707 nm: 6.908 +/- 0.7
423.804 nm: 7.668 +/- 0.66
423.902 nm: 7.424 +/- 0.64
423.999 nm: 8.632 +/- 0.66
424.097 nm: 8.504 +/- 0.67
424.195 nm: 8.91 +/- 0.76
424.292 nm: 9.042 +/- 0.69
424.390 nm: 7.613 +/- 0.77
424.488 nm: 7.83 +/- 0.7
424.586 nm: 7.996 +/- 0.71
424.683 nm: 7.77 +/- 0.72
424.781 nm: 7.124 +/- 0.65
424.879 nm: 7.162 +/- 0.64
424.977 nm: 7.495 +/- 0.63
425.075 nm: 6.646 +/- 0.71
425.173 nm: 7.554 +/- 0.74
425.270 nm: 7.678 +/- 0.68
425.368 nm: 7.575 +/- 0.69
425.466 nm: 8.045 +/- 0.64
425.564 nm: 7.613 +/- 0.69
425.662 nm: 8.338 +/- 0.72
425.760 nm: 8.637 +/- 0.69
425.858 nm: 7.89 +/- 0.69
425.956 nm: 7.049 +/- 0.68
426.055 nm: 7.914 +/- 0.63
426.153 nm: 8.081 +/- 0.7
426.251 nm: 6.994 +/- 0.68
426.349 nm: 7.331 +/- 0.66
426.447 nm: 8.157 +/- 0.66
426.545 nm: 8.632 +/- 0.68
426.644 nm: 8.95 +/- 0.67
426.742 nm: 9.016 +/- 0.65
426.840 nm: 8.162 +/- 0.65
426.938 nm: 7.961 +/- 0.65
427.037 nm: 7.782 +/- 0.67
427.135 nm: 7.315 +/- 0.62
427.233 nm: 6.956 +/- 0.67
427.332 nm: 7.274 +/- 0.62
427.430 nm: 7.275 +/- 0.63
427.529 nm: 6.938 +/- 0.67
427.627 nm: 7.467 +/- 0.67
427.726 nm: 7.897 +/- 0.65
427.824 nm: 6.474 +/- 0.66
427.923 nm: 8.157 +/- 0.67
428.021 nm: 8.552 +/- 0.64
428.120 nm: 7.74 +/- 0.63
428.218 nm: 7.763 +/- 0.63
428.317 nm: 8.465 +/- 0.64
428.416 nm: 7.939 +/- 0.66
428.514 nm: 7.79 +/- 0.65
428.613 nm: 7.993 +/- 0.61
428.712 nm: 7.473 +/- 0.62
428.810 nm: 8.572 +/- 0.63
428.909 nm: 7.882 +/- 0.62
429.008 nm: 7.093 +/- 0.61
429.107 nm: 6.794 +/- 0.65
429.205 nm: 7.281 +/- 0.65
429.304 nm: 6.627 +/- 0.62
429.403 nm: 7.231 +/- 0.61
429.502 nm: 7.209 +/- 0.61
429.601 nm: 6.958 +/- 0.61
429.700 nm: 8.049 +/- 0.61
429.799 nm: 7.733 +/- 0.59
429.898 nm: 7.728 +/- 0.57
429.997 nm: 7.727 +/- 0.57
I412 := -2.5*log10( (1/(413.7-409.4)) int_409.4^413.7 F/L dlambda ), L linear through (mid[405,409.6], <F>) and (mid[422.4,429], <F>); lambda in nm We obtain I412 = 0.25 mag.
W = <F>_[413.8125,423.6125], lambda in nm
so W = 8.24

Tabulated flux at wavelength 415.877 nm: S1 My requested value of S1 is 8.807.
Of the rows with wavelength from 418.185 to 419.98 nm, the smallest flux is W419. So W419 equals 7.168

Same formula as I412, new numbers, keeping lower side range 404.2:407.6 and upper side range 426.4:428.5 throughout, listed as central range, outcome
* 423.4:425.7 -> 0.02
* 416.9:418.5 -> -0.03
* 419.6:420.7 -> -0.02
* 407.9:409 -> 0.09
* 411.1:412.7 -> 0.09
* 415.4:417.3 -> 0.00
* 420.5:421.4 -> 0.03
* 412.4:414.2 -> 0.03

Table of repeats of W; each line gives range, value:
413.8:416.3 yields 8.41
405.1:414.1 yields 7.42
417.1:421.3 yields 8.28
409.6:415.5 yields 7.08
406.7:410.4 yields 6.82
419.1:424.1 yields 8.07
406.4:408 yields 8.62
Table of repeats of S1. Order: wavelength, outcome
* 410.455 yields 3.665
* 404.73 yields 8.169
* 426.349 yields 7.331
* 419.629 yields 9.046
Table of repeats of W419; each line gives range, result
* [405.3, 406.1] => 8.509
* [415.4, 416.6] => 7.685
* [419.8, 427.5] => 6.646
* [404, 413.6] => 2.316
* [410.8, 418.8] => 3.953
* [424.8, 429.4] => 6.474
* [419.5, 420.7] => 7.557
